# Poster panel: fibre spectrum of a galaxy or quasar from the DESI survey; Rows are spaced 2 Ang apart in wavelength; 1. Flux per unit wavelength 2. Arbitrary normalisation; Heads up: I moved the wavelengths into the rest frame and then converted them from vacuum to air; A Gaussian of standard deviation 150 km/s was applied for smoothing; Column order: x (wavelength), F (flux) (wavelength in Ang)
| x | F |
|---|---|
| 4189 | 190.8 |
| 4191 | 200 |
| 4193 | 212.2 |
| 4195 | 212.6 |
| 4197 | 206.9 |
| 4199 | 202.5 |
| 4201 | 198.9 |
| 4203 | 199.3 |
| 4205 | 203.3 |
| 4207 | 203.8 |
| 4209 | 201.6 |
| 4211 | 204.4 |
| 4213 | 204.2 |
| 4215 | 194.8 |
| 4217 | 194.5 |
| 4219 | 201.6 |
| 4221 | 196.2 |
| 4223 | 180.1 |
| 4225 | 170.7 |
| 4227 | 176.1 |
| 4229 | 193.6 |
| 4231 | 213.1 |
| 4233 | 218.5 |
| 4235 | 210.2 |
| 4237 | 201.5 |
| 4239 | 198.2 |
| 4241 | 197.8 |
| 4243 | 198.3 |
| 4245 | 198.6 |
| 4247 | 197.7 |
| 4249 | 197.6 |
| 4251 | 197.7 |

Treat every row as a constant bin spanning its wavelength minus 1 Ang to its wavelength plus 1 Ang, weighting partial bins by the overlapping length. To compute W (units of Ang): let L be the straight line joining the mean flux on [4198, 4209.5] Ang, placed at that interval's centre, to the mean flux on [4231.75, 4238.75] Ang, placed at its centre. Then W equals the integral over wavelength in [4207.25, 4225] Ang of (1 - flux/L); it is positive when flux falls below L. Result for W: 0.7 Ang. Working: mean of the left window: 202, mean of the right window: 209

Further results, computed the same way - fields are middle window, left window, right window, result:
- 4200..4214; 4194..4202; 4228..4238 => 0.2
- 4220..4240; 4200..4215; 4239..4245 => 0.4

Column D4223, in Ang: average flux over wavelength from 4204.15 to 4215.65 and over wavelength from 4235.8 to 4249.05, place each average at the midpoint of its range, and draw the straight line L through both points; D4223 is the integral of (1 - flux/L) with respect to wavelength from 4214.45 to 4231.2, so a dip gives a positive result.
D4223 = 0.90 Ang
